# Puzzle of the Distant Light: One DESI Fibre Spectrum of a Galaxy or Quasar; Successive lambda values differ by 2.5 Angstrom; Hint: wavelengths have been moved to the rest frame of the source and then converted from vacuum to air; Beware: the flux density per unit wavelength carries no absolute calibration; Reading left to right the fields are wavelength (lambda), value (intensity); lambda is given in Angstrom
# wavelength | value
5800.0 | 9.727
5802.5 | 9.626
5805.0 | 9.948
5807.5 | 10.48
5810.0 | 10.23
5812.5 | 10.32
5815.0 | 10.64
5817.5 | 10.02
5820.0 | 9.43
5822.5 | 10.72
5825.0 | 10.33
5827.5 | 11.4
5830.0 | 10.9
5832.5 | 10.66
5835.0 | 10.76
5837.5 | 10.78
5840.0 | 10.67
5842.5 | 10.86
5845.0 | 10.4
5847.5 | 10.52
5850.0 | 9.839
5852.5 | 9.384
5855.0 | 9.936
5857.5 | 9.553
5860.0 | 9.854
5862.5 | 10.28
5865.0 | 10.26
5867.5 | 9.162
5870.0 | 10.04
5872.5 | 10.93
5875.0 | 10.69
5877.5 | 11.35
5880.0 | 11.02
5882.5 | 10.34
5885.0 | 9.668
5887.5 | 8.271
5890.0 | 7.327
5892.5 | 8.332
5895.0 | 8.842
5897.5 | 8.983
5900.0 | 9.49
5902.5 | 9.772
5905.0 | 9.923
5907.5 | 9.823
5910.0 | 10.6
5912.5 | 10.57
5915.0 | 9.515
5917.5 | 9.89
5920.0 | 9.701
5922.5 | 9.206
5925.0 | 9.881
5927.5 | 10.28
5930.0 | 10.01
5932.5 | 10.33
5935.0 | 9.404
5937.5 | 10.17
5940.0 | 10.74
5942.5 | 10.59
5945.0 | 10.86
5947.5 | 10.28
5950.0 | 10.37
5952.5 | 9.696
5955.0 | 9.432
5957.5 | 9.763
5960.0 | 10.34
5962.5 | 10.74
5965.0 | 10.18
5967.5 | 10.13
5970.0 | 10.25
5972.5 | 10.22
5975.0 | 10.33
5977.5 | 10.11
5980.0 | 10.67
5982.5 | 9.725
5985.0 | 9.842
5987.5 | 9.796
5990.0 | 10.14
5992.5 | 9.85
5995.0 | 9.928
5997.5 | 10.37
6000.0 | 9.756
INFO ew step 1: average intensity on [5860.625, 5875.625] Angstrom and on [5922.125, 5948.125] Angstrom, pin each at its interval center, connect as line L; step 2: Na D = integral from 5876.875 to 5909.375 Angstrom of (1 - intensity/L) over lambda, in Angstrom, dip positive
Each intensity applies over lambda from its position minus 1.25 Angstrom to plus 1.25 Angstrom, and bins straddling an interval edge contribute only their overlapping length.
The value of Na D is 2.3 Angstrom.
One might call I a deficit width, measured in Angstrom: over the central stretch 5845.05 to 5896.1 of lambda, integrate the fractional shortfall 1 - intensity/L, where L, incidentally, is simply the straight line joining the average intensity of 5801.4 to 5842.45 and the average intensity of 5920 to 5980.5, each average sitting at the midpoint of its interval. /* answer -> 2.66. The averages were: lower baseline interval 10.4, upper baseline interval 10.2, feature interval 9.8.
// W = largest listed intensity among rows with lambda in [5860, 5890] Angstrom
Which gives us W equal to 11.35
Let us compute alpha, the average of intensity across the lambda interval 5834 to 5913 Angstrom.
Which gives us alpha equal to 9.94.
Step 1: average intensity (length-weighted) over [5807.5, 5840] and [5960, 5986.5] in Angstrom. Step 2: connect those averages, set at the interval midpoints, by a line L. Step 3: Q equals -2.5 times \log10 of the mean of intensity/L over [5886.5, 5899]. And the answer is 0.23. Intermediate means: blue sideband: 10.5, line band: 8.38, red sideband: 10.2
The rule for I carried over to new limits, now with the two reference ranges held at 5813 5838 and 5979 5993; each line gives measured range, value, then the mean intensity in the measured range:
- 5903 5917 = 0.28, 10.1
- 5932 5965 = -0.25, 10.2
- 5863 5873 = 0.34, 10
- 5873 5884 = -0.49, 10.8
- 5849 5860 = 0.80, 9.69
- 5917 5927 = 0.51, 9.7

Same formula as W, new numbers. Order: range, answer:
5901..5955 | 10.86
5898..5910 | 10.6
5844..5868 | 10.52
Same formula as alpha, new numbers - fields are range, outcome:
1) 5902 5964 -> 10.1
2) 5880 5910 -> 9.3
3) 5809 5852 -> 10.5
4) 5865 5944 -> 9.84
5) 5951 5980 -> 10.1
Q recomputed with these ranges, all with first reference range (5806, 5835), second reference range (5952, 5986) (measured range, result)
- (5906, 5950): 0.010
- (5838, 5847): -0.023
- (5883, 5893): 0.203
